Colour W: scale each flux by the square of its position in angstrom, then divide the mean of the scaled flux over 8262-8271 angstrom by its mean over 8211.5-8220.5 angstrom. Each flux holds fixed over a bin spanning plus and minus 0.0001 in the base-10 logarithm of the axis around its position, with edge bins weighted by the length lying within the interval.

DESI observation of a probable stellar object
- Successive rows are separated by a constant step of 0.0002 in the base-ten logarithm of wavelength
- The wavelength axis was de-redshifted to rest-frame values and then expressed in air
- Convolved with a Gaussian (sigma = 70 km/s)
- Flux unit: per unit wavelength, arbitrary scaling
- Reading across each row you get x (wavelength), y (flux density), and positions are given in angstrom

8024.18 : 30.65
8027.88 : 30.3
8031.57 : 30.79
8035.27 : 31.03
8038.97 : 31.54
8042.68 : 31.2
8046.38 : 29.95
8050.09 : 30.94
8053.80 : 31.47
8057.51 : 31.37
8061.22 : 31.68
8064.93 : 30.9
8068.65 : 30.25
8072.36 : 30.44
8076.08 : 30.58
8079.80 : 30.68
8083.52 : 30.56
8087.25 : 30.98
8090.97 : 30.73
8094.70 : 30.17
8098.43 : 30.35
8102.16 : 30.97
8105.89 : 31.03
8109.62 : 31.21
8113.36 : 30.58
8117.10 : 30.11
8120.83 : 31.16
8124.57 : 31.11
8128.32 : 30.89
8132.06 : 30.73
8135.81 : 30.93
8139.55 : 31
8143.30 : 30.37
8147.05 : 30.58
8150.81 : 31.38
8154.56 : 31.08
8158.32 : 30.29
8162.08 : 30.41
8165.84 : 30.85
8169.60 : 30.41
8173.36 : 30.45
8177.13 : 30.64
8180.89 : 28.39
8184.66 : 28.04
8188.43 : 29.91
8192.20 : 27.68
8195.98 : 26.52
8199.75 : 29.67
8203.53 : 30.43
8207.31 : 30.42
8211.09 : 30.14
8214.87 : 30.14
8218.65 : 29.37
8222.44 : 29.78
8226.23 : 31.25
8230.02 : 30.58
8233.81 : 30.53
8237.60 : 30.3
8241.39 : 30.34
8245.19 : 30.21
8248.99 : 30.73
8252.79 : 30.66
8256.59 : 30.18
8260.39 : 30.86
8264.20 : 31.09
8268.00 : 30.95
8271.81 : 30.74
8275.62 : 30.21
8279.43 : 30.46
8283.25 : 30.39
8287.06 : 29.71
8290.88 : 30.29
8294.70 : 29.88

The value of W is 1.05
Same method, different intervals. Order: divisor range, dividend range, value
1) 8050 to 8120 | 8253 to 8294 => 1.04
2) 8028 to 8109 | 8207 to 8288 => 1.03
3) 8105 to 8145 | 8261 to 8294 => 1.03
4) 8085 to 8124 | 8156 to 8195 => 0.98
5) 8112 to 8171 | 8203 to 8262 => 1.01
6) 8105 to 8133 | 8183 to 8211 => 0.96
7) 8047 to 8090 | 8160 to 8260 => 1.00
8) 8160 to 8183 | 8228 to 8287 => 1.03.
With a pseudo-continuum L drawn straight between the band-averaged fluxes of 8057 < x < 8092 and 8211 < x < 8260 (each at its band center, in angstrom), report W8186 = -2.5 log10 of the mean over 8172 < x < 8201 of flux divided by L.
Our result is 0.06 mag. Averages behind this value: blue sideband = 30.8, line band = 28.9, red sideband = 30.4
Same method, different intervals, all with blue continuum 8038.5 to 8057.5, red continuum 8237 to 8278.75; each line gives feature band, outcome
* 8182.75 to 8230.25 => 0.04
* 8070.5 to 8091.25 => 0.01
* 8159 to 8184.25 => 0.02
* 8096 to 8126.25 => 0.00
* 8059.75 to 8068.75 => 0.00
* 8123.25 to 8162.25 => 0.00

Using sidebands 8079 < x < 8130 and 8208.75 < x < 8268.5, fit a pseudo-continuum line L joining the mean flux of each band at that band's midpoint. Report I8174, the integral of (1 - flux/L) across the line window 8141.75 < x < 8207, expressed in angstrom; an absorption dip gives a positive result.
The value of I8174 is 1.6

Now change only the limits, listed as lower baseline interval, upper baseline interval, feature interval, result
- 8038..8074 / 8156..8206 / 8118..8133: -0.4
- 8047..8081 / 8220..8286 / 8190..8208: 1.0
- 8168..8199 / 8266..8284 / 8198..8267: -1.2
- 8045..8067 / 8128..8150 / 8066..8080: 0.2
